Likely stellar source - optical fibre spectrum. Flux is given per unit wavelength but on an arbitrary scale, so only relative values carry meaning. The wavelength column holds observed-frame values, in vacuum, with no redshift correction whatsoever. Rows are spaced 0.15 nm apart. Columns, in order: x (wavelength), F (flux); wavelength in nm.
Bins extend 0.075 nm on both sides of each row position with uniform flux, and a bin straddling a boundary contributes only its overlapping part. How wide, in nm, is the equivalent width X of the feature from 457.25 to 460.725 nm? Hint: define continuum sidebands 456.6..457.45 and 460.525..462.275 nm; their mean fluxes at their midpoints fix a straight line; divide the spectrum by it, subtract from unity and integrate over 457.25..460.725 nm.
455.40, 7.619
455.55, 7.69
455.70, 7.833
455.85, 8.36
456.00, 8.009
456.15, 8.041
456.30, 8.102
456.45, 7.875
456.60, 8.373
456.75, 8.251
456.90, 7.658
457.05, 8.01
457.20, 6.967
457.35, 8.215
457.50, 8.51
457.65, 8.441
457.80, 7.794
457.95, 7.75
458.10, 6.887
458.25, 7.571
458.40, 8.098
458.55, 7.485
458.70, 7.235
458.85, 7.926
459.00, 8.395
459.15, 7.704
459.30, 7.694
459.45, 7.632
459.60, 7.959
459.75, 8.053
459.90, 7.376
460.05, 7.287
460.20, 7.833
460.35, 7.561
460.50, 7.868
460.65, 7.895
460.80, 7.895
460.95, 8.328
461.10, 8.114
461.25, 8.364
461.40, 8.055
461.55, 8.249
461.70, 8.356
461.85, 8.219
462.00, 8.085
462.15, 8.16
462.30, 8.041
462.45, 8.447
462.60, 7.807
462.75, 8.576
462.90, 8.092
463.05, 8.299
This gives 0.09 nm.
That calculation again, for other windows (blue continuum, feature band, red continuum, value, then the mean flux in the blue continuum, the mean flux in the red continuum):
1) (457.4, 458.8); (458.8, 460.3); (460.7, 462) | 0.03 nm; 7.76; 8.19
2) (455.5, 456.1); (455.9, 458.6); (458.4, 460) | 0.00 nm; 7.99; 7.76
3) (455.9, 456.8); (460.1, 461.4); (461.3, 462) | 0.04 nm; 8.11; 8.21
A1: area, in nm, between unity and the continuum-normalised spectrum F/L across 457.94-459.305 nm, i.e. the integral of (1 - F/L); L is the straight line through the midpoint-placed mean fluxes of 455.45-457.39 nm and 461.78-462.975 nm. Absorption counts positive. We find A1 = 0.06 nm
